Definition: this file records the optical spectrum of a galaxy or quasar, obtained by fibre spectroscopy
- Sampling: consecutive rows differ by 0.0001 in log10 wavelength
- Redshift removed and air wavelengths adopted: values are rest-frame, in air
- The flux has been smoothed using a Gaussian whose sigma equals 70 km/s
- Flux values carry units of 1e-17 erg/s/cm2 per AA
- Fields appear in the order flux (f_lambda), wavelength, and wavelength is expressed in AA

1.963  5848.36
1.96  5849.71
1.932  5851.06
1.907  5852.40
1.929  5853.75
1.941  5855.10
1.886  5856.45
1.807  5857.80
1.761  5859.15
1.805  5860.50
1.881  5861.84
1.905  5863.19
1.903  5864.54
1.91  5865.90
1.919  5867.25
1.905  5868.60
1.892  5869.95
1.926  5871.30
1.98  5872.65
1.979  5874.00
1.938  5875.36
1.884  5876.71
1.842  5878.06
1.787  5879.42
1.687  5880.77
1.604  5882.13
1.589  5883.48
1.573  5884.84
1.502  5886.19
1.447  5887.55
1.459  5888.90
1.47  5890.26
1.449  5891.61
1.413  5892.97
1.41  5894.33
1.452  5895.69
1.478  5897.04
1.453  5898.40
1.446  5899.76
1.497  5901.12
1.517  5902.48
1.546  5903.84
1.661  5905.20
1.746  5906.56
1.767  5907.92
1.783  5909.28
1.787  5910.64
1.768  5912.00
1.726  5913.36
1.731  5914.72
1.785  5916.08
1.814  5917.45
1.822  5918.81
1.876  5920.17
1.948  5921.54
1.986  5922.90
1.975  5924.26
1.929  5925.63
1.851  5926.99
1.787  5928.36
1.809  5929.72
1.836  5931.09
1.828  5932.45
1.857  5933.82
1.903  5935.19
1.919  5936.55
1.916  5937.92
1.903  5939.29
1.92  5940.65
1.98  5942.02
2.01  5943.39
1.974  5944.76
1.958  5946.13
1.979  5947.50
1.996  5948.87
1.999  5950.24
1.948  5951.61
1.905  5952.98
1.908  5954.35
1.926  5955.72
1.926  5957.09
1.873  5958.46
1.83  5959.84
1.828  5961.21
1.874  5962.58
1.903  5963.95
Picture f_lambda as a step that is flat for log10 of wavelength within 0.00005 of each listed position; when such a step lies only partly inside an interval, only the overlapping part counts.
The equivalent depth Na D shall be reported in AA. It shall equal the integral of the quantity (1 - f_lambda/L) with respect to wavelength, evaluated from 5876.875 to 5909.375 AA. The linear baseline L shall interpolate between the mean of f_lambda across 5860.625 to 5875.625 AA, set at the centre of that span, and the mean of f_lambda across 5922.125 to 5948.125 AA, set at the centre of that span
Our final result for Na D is 5.9 AA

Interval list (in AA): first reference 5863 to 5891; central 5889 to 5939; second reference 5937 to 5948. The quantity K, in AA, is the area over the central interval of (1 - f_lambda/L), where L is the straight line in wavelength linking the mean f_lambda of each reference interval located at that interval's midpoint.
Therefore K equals 4.1 AA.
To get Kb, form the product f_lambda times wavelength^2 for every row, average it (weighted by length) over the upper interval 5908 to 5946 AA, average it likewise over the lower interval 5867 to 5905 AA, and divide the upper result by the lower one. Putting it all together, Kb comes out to 1.2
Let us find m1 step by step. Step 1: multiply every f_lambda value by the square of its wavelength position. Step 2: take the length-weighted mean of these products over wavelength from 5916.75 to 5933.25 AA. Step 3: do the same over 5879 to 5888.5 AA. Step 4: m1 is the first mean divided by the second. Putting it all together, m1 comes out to 1.2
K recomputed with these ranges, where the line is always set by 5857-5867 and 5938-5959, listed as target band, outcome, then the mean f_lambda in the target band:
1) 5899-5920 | 2.3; 1.7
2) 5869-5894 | 2.5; 1.69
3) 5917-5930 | 0.3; 1.88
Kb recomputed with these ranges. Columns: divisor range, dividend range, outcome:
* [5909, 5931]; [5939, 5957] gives 1.07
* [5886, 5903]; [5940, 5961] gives 1.35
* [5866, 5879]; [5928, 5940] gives 0.99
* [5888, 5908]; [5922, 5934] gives 1.26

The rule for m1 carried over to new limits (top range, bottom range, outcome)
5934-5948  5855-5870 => 1.07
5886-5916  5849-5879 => 0.84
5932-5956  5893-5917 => 1.21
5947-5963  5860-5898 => 1.15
